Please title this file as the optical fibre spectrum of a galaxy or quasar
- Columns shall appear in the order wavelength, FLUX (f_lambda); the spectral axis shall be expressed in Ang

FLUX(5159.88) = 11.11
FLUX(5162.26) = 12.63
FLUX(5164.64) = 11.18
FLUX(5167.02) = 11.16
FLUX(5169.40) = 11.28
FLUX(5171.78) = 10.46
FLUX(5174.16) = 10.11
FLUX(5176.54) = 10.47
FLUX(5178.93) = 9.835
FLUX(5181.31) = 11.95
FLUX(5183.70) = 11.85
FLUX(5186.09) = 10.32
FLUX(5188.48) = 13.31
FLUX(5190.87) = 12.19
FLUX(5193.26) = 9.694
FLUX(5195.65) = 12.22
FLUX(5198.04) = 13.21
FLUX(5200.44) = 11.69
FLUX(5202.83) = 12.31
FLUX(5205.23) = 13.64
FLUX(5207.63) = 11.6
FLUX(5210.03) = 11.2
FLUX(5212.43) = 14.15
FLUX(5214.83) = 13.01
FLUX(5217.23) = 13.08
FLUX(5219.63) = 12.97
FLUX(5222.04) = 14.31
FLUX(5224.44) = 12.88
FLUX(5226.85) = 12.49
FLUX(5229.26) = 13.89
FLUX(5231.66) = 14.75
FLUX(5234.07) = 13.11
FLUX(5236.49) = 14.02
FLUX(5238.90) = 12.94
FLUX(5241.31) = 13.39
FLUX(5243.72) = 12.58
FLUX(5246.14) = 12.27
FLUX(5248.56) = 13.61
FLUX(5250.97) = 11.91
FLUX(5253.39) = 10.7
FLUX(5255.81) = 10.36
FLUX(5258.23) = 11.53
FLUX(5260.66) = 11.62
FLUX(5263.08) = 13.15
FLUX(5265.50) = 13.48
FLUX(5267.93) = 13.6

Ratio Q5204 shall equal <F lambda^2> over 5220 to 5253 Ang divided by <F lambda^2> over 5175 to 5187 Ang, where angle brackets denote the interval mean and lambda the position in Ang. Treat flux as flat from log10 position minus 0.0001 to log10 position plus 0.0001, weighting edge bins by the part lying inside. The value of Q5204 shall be 1.24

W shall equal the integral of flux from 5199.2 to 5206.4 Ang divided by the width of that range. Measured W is 12.5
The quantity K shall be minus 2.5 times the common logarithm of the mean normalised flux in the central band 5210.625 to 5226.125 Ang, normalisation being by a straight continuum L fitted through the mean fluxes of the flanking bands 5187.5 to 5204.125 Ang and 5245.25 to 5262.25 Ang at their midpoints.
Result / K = -0.12 mag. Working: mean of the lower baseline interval 12.1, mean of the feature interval 13.3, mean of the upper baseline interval 11.7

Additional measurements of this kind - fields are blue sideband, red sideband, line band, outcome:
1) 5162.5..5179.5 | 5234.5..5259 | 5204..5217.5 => -0.102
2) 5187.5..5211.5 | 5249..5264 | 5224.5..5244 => -0.137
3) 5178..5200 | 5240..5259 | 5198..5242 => -0.106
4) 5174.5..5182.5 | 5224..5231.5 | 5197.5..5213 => -0.028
